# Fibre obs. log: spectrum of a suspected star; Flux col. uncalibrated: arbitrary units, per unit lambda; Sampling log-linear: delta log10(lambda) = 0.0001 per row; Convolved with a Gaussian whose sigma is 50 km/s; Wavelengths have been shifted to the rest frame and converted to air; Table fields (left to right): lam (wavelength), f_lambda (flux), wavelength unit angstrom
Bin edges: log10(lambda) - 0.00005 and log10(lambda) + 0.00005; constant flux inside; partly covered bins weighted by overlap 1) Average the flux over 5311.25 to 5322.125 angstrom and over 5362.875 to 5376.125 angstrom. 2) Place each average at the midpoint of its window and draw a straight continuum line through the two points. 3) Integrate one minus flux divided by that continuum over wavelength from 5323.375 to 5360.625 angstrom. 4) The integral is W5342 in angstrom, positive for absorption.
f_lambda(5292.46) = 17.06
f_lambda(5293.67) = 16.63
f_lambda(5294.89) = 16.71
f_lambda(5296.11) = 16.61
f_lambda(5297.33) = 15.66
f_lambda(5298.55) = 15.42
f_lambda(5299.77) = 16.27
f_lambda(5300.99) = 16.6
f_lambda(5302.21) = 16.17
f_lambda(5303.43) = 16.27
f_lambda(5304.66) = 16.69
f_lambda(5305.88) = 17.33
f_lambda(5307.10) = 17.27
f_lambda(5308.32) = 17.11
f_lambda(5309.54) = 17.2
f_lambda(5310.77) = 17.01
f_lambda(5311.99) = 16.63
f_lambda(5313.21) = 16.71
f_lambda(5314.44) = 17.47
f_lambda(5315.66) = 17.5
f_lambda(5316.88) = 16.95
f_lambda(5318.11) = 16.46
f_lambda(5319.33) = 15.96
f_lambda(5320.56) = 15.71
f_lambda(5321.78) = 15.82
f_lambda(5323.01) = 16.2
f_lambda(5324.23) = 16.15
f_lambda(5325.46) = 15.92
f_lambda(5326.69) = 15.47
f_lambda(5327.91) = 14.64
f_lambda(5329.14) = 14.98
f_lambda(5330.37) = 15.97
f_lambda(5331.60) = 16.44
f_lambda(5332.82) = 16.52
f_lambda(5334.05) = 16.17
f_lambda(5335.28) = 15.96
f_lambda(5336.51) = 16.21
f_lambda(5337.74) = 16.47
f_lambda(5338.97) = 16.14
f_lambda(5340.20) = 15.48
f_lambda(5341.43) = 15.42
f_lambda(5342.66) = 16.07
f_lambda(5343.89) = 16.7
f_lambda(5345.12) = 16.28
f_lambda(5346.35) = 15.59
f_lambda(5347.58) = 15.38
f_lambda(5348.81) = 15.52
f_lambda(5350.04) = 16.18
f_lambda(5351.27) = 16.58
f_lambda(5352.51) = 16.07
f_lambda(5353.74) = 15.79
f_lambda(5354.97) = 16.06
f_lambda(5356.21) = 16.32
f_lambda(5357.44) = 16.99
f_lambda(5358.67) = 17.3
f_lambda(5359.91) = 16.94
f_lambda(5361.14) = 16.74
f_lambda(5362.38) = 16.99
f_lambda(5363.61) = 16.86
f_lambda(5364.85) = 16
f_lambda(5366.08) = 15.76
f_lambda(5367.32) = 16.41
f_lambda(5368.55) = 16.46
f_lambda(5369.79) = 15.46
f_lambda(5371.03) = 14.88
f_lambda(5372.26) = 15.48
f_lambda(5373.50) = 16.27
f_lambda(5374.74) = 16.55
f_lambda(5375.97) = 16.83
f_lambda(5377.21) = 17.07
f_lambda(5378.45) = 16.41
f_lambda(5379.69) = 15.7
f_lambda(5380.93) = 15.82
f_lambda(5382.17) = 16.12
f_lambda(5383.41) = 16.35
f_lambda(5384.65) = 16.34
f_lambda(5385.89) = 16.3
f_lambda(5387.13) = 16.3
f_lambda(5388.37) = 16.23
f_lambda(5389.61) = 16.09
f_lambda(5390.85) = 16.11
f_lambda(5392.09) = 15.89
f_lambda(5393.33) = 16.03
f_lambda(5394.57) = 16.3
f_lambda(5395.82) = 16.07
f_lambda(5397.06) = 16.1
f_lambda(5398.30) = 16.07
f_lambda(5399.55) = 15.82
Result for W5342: 0.7 angstrom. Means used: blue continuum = 16.6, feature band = 16.1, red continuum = 16.1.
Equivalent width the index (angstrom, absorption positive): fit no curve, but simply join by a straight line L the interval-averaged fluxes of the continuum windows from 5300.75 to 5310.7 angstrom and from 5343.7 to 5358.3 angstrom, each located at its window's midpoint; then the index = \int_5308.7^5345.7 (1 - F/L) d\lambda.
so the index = 0.63 angstrom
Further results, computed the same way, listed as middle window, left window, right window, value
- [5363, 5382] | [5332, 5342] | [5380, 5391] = 0.0 angstrom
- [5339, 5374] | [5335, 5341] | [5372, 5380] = 0.1 angstrom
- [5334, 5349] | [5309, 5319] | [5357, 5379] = 0.6 angstrom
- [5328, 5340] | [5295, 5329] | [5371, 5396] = 0.2 angstrom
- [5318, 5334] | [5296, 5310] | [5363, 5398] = 0.6 angstrom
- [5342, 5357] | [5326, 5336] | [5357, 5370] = 0.2 angstrom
